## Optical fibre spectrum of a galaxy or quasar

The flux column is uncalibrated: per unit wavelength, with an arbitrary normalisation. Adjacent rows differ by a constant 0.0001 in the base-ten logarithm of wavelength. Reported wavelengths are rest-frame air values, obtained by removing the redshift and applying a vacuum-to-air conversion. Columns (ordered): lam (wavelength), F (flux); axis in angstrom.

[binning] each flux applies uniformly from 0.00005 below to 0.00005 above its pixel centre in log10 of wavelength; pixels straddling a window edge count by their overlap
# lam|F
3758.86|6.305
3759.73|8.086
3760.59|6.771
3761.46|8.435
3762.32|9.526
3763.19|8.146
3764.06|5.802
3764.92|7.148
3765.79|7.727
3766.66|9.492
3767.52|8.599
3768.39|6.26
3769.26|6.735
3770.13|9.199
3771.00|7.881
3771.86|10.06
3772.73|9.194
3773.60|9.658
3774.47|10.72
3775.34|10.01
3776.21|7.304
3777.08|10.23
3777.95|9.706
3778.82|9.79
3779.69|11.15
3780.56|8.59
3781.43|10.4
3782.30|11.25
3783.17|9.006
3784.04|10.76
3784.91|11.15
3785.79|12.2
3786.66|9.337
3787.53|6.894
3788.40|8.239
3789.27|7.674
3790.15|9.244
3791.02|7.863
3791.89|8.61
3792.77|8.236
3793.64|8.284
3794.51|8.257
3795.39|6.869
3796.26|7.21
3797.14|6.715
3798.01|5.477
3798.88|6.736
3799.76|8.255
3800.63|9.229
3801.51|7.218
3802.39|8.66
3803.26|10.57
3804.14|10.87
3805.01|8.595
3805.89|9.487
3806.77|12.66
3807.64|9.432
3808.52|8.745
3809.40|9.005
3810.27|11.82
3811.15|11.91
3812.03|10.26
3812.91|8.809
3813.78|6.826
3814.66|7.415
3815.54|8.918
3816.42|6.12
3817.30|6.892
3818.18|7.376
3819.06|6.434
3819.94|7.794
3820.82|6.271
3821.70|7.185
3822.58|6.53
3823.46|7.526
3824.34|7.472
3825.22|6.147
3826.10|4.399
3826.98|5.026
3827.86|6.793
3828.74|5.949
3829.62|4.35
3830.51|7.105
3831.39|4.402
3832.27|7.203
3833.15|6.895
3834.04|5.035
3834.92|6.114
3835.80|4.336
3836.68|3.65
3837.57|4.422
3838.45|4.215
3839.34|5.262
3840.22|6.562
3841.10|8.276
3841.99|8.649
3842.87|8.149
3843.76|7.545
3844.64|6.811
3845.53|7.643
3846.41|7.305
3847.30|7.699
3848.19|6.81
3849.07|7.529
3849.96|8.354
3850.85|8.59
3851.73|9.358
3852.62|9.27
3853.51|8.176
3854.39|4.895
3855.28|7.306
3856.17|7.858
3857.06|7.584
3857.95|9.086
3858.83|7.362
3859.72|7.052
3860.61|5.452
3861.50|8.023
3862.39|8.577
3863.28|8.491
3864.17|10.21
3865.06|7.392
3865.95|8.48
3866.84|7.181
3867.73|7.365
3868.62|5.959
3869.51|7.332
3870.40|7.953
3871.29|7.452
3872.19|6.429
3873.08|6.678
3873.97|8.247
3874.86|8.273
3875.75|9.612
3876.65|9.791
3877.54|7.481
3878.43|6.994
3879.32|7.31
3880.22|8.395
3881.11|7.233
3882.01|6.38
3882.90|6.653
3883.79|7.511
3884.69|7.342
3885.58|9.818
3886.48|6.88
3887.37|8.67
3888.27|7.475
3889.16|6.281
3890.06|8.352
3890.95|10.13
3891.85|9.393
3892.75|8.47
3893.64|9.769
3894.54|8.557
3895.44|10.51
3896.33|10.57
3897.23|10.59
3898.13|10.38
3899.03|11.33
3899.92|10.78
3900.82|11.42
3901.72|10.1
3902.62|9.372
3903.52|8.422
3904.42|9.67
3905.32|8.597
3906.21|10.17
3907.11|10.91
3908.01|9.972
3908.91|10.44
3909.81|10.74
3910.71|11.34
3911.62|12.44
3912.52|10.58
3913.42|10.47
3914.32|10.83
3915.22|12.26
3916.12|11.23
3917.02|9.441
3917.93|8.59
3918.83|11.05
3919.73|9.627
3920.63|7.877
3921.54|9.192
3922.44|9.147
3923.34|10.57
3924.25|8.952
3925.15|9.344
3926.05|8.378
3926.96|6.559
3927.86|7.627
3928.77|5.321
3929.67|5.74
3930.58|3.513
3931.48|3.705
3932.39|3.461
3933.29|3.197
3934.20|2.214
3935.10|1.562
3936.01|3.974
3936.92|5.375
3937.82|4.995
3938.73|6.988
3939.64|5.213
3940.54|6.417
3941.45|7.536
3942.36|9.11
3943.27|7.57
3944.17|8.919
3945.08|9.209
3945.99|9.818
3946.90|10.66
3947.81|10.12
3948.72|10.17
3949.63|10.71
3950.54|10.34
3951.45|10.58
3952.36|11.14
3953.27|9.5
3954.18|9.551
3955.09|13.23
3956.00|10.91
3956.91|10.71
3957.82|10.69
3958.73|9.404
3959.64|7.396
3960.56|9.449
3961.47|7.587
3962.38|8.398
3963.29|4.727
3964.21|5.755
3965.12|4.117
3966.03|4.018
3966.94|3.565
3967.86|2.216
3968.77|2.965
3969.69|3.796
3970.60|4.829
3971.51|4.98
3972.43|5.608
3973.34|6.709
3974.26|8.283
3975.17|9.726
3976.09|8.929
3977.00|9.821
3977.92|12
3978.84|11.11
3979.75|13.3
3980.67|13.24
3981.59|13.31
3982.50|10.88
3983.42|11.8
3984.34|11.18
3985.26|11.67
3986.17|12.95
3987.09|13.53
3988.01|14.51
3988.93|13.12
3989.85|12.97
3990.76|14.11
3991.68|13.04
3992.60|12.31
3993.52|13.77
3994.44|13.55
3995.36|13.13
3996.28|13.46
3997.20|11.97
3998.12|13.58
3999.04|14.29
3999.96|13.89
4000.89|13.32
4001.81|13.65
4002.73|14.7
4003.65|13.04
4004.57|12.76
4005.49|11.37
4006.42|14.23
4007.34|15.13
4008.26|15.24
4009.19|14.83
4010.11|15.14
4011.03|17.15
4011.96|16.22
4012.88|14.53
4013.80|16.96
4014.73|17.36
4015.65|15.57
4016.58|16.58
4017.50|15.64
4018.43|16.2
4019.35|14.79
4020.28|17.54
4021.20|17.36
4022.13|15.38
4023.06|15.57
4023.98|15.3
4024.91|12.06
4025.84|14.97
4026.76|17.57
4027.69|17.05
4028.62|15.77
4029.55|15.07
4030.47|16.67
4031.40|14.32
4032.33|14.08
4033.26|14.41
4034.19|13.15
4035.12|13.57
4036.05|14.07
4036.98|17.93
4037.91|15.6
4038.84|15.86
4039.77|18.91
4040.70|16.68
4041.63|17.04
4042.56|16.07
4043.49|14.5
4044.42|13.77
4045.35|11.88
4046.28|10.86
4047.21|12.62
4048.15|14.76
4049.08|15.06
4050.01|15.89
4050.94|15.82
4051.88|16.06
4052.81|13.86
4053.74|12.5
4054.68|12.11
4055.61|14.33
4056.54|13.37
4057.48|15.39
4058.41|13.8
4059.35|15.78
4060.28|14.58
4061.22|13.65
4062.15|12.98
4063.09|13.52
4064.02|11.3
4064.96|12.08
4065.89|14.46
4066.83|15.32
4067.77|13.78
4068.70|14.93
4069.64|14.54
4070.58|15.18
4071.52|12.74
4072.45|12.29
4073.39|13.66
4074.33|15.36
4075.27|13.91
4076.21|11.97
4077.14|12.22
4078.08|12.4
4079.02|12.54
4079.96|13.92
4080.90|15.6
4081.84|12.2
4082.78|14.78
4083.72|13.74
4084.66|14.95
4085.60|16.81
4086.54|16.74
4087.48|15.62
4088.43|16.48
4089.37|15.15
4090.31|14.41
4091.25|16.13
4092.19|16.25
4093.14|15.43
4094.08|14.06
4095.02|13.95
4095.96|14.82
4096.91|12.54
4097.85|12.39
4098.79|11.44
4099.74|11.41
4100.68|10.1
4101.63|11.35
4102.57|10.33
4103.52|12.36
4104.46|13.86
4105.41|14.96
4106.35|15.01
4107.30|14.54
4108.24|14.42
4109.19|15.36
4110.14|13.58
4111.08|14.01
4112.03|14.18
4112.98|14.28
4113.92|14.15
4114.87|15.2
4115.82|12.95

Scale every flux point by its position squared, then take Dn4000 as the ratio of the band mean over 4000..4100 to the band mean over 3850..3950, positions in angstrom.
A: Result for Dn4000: 1.90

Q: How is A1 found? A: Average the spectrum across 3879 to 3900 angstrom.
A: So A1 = 8.67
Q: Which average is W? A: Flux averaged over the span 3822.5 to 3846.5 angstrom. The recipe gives 6.19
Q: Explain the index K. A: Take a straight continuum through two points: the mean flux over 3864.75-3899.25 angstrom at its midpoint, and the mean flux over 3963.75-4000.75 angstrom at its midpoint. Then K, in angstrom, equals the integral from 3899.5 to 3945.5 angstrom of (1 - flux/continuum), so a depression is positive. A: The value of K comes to 3.75 angstrom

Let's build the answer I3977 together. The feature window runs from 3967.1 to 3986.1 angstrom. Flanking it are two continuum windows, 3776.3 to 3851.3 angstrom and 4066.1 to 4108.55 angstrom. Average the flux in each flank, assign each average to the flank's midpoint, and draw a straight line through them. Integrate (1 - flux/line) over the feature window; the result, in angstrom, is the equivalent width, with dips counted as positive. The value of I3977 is 4.44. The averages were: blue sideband 7.87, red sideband 13.9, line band 8.82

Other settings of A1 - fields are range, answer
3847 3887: 7.73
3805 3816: 9.56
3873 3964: 8.62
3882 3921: 9.62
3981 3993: 12.7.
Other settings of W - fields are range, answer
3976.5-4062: 14.3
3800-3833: 7.87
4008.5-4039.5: 15.6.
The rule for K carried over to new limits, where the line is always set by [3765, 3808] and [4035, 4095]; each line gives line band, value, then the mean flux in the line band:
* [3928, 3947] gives 9.66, 5.87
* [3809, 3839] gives 8.88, 6.77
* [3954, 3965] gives 3.13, 8.82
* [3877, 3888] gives 3.30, 7.58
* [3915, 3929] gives 3.03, 9.08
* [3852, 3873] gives 5.68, 7.6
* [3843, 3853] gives 2.21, 7.9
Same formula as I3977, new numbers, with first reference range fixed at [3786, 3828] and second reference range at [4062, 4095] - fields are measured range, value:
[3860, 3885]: 4.99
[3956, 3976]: 8.72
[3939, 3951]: 2.50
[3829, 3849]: 5.68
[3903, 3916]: -0.12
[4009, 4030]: -4.86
